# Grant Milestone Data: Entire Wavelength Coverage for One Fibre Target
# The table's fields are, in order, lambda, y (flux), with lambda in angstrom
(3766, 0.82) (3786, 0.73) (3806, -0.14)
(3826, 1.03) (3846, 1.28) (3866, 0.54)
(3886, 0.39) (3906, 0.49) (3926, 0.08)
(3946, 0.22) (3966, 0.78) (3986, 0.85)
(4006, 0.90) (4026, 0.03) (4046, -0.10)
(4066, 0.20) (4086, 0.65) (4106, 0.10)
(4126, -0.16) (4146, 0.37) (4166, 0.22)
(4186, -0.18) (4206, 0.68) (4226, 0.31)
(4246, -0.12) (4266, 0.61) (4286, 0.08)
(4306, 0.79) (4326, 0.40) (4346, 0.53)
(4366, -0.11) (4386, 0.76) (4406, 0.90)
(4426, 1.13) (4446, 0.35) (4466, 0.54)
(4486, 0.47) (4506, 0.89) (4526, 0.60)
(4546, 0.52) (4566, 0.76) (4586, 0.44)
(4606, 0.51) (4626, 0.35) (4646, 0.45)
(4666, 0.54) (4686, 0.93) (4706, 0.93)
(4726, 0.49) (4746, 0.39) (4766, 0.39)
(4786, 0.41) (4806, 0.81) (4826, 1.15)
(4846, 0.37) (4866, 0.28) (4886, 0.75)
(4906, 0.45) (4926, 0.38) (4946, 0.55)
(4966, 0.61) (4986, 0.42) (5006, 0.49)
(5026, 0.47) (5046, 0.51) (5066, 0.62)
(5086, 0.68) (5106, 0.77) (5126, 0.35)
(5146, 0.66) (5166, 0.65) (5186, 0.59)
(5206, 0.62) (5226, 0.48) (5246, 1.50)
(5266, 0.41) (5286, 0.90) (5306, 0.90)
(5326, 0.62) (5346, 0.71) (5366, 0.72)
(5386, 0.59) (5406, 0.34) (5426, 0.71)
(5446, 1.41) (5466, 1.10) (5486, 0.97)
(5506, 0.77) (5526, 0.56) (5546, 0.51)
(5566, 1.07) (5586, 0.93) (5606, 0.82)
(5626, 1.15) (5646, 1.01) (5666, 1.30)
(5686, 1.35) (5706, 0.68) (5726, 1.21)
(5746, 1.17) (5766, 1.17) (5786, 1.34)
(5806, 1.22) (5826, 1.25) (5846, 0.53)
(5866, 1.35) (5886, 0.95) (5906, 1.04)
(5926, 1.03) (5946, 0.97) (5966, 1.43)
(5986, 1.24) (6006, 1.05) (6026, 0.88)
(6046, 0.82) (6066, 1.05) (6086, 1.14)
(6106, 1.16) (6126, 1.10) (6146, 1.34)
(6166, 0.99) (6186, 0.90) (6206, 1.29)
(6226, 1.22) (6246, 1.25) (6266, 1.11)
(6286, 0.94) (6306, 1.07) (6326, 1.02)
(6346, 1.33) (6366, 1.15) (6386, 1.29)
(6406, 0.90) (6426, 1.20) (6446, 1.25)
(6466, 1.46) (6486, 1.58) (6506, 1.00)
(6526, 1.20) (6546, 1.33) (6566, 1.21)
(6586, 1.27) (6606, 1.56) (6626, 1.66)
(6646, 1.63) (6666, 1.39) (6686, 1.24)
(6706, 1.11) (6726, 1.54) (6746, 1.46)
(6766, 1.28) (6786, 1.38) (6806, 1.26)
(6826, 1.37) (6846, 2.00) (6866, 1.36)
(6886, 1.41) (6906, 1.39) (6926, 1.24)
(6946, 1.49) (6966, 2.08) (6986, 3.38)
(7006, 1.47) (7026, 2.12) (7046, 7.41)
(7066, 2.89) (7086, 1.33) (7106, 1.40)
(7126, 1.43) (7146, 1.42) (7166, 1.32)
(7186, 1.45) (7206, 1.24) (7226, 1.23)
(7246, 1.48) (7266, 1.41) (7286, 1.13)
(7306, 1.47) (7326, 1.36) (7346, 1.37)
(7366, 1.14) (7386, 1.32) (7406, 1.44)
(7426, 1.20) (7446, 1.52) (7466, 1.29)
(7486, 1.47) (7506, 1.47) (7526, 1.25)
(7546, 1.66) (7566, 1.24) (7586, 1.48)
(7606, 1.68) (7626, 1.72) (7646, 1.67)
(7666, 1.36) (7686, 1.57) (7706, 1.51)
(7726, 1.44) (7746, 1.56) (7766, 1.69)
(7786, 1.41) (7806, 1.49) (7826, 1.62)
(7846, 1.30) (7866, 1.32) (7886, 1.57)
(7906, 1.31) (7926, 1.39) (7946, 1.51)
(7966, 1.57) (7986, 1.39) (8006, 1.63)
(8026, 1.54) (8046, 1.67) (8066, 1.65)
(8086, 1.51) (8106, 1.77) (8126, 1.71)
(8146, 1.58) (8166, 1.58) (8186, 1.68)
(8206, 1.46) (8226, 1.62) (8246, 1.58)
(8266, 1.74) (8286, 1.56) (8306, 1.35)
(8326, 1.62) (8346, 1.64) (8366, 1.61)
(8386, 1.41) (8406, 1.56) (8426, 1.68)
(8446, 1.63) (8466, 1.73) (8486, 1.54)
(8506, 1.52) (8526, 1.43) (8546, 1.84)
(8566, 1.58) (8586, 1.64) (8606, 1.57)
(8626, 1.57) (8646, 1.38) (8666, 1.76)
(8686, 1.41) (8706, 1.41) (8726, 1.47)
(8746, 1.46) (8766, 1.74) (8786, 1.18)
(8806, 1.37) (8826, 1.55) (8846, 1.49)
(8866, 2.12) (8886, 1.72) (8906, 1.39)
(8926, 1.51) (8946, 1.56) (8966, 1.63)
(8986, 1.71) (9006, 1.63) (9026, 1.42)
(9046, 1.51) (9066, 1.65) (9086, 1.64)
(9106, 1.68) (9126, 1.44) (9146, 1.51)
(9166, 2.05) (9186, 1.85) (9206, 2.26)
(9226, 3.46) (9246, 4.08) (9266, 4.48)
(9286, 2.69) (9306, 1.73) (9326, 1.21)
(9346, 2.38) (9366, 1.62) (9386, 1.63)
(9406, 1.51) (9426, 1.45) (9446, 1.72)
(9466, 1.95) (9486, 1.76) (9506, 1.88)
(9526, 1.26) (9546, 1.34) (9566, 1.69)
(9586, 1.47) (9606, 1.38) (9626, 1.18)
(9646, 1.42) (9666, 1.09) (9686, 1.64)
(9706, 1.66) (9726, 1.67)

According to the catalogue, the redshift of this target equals 0.41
